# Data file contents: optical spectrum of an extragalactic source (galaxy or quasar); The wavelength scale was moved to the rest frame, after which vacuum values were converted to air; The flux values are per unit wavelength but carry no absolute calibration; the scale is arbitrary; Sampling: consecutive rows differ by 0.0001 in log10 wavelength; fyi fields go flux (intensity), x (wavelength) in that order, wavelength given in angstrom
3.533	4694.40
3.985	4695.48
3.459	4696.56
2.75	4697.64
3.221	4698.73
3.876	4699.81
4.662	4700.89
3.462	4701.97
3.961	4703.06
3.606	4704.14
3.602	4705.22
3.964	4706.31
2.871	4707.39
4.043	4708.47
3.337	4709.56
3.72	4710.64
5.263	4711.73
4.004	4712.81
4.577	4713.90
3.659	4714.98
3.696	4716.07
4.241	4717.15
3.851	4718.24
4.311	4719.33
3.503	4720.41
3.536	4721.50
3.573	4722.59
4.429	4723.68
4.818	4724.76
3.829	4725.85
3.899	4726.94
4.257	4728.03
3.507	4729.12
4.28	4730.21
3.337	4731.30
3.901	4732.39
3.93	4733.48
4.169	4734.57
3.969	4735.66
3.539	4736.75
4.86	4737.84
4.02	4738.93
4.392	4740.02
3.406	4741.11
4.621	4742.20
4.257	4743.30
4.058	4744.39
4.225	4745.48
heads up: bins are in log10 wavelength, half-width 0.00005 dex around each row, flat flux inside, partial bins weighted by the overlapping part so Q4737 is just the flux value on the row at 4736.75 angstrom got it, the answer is 3.539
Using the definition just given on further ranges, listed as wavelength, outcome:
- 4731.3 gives 3.337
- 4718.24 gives 3.851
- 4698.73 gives 3.221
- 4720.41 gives 3.503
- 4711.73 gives 5.263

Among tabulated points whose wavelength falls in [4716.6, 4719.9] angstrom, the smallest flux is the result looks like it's 3.851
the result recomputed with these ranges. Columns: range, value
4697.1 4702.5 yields 2.75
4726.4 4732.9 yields 3.337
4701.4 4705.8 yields 3.462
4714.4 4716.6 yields 3.659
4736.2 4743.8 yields 3.406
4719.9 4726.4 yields 3.503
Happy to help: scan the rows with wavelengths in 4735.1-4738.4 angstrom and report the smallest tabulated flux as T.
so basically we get 3.539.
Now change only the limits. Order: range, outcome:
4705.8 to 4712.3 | 2.871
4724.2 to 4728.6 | 3.829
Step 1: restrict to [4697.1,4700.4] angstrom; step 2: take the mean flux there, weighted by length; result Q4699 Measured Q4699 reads 3.3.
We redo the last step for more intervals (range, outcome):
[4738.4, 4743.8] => 4.14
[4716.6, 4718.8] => 4.04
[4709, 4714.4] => 4.17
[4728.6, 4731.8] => 3.71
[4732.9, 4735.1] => 4.05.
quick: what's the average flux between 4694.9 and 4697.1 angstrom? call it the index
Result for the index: 3.72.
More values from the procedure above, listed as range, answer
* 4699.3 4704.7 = 3.92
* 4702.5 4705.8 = 3.72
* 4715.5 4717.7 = 3.96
